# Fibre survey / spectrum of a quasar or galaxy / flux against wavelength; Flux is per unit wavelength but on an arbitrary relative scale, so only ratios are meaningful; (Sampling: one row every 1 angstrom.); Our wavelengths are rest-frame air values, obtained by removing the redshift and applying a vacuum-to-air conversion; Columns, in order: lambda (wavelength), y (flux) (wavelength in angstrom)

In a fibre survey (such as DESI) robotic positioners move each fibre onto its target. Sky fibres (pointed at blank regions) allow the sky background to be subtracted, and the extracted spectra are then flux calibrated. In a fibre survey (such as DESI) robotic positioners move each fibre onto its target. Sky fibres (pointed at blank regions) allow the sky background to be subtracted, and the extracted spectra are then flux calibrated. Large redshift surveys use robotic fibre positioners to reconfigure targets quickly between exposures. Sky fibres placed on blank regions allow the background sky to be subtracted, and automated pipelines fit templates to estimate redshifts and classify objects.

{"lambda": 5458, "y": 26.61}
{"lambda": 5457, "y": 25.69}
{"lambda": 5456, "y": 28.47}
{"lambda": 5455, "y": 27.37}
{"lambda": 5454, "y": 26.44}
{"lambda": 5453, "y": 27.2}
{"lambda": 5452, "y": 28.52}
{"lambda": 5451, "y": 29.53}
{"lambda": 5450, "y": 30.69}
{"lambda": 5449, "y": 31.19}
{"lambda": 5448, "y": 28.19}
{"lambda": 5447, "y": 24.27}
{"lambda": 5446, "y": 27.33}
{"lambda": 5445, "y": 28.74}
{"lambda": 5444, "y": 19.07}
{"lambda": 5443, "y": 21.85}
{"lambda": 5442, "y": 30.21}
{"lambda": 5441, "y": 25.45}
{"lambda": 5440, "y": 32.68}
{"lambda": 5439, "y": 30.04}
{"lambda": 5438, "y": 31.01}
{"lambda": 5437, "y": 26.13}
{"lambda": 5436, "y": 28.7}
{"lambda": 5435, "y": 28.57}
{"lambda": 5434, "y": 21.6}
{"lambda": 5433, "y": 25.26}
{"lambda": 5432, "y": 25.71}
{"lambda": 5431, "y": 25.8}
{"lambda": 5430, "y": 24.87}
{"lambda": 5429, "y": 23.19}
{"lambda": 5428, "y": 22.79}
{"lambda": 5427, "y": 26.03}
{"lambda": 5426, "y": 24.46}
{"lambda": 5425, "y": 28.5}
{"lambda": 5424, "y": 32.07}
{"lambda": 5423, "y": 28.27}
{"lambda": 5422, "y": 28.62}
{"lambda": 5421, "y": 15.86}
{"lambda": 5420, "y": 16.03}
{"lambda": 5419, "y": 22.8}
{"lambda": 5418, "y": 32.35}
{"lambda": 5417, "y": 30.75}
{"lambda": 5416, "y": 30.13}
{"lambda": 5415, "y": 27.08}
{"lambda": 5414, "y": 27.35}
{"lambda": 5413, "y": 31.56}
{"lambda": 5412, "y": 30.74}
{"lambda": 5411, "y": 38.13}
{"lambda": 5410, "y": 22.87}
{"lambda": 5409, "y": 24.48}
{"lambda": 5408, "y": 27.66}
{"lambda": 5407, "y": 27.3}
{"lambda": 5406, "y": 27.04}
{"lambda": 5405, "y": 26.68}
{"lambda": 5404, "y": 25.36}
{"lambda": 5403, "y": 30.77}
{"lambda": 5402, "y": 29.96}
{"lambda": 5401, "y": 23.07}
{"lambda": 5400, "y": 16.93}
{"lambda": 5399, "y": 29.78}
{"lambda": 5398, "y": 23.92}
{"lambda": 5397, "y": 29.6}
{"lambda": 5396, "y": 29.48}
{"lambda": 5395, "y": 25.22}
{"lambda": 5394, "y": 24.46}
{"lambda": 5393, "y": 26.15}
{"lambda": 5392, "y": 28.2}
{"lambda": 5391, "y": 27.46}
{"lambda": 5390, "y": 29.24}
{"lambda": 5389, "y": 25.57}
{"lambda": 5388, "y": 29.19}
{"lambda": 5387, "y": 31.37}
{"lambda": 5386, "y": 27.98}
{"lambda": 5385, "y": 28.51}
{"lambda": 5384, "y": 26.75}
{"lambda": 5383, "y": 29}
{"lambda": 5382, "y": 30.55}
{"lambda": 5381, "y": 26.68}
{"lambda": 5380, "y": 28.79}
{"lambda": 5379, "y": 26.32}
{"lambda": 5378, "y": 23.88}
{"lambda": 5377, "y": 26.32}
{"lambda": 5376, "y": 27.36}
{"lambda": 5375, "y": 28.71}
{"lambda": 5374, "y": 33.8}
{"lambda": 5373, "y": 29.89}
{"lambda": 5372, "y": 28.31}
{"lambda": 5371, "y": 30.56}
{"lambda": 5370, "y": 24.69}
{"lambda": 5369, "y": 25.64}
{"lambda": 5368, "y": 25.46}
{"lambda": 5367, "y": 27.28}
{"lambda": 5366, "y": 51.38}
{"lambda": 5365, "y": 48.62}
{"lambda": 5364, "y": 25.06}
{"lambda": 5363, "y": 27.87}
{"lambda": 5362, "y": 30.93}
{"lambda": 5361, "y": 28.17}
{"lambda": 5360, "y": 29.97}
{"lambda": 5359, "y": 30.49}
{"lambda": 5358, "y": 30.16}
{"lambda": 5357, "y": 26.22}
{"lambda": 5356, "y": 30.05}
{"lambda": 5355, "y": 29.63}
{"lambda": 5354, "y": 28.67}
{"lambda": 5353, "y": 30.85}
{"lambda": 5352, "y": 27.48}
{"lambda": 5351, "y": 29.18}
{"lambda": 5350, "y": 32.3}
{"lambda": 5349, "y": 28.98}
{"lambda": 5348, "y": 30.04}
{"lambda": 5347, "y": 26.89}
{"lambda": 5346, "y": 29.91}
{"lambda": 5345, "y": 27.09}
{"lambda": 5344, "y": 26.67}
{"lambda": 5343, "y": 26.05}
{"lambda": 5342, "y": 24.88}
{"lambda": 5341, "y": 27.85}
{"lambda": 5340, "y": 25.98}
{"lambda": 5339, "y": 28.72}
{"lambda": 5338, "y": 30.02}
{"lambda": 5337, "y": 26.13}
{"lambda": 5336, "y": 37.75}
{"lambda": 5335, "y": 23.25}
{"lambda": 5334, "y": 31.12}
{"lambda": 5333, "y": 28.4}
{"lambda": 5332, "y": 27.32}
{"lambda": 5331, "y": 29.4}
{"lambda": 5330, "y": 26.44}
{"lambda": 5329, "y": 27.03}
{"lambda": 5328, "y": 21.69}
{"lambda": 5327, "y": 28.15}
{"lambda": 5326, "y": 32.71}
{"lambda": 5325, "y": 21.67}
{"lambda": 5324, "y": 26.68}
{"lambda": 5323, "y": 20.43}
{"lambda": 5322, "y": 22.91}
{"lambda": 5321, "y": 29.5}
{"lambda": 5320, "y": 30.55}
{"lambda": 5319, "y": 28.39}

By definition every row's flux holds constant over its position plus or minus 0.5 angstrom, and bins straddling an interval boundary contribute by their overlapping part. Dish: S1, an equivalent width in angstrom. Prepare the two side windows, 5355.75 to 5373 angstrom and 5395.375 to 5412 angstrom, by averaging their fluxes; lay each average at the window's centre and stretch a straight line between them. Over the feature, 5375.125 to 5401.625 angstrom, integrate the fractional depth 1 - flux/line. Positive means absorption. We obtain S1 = 1.4 angstrom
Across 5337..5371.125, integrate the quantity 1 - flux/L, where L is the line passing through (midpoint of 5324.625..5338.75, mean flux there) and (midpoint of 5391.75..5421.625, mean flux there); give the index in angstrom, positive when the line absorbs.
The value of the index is -2.3 angstrom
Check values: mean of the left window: 28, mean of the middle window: 29.5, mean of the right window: 26.7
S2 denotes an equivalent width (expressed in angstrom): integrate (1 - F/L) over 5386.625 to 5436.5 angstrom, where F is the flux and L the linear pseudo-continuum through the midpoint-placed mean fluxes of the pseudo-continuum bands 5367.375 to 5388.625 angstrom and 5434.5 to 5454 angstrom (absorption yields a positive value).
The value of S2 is 2.1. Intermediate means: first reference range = 28.1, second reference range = 27.8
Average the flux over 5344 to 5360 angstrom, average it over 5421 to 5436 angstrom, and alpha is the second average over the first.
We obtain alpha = 0.9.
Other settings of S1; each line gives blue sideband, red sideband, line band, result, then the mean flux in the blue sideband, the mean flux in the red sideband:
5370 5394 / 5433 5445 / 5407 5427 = 0.0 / 28.1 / 26.9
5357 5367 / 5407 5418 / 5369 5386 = 2.0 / 32.9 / 29.1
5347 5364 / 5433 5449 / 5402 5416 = -0.3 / 29.2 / 27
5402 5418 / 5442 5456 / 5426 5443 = 0.7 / 28.7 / 27.1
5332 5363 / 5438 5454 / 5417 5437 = 1.7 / 28.8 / 27.7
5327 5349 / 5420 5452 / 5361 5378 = -1.9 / 27.8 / 26.5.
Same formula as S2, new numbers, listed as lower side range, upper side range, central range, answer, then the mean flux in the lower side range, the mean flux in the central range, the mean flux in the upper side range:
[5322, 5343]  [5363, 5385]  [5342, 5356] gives -0.2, 27.1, 28.7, 29.7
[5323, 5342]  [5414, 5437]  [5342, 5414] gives -4.9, 27.5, 28.6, 25.9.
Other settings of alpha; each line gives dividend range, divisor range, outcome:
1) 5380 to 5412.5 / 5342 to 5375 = 0.92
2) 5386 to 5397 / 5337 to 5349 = 1.00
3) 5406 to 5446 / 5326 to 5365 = 0.94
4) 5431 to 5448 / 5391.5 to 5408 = 1.01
